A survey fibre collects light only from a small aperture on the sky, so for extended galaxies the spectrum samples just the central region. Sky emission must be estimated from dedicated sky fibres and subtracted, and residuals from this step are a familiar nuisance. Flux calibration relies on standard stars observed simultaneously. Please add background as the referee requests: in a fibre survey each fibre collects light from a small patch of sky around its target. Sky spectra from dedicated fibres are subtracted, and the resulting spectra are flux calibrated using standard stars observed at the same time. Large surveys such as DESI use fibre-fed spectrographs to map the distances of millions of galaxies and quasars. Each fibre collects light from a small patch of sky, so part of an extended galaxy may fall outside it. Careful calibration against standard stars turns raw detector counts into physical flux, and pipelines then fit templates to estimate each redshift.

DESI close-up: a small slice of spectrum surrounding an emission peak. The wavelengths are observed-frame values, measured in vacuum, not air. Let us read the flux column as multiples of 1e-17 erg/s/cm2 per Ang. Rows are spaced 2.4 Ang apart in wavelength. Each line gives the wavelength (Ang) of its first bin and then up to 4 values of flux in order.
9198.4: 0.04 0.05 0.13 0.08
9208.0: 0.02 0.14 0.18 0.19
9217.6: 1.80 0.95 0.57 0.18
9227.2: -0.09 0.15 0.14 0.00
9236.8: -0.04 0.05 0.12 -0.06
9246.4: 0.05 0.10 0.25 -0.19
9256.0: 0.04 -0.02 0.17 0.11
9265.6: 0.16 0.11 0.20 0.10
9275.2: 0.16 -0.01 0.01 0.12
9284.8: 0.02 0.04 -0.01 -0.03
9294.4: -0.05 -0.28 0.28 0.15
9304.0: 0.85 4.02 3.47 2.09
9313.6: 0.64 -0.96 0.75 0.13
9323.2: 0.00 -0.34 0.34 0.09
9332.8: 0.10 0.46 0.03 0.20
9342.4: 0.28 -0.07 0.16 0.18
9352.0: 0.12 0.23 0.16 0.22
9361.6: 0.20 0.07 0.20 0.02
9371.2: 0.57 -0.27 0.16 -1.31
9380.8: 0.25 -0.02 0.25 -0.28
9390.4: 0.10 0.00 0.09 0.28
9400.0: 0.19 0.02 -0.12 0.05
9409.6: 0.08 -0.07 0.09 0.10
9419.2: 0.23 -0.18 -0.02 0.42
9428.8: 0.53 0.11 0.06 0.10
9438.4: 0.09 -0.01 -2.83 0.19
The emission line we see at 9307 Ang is [O III]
